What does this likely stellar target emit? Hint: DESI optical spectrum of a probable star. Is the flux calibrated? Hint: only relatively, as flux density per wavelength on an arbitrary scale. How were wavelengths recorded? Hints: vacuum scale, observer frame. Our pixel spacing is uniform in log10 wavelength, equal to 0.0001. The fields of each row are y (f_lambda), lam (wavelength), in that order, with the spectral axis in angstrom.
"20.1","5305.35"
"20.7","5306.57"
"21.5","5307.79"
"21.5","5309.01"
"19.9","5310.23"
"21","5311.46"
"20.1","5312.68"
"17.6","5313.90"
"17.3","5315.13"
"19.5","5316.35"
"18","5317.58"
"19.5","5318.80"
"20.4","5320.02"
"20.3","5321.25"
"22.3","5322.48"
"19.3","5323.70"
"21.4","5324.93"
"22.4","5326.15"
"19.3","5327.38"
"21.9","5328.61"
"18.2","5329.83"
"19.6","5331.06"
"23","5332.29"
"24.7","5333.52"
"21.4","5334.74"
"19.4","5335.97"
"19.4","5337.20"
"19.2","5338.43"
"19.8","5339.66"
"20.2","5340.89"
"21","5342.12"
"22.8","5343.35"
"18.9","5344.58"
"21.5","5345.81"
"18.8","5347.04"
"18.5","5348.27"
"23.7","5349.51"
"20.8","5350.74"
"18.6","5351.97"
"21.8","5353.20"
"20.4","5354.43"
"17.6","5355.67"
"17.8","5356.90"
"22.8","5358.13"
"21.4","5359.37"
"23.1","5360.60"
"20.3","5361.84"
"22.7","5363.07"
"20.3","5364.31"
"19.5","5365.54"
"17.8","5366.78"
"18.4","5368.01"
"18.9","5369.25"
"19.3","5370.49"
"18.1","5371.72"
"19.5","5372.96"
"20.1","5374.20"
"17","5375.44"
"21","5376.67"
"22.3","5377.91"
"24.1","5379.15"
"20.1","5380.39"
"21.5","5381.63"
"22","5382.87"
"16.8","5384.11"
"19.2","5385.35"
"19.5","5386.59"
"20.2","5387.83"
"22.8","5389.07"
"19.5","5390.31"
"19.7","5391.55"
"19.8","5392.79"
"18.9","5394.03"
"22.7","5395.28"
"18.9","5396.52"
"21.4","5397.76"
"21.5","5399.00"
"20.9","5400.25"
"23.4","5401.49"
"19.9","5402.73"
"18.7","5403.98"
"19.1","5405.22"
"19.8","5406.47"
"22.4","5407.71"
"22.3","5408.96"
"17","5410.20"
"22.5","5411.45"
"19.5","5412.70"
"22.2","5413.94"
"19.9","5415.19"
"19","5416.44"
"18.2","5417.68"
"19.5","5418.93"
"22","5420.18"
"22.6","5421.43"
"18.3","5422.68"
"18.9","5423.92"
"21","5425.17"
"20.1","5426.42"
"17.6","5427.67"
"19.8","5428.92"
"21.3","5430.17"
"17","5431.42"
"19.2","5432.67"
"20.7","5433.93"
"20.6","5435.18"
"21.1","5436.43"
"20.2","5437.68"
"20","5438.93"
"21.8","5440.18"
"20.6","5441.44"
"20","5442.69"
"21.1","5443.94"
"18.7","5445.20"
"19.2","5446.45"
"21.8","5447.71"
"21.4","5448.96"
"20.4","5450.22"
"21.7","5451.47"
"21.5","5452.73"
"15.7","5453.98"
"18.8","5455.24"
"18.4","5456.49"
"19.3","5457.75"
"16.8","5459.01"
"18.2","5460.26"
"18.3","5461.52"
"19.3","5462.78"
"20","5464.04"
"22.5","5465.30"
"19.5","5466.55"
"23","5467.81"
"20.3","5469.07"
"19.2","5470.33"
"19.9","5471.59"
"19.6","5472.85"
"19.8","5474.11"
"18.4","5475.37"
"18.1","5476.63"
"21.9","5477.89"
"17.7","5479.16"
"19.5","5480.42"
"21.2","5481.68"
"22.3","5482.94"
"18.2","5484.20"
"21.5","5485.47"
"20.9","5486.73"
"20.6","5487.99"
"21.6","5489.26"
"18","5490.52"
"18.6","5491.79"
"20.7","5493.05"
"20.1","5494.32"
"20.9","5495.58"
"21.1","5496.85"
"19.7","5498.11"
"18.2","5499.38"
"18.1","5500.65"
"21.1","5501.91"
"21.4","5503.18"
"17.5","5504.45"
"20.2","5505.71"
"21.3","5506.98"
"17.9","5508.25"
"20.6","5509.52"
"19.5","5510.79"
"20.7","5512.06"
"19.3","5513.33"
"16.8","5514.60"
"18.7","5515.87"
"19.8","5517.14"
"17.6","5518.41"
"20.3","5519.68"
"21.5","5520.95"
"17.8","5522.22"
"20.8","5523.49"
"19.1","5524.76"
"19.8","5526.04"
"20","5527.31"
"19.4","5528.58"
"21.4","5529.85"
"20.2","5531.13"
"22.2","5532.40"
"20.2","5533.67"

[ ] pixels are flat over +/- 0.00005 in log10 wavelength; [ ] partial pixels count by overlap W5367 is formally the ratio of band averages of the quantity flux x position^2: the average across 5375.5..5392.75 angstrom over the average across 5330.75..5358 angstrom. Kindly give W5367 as 1.02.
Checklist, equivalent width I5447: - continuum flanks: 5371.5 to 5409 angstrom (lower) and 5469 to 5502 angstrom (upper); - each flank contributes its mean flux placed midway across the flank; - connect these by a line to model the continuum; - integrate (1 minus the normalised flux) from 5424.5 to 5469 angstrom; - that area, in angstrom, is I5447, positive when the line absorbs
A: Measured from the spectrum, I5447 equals 0.4 angstrom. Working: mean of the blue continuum 20.4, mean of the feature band 19.9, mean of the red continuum 19.9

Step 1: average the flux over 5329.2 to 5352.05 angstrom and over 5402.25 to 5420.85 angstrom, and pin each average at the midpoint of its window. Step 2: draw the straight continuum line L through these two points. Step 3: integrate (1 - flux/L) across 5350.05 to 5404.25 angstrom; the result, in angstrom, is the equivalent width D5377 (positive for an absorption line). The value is 0.2 angstrom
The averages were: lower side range 20.5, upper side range 20.1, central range 20.3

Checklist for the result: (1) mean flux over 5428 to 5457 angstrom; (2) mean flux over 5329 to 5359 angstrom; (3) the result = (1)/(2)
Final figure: 0.98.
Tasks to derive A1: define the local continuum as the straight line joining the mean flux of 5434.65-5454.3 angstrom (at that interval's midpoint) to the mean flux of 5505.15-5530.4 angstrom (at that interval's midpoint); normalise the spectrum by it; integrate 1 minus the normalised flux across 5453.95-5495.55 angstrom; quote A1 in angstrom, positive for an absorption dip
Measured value 0.8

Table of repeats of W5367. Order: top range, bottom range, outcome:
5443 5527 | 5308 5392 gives 1.02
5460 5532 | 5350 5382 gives 1.03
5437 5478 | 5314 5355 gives 1.02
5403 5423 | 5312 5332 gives 1.05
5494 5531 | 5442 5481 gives 1.02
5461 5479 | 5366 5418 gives 1.02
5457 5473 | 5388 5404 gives 0.98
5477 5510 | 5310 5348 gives 1.05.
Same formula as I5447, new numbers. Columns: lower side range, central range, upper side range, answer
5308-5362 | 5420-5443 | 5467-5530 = -0.07 angstrom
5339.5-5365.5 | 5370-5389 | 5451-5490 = 0.26 angstrom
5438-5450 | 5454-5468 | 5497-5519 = 0.69 angstrom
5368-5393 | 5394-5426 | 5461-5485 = -0.68 angstrom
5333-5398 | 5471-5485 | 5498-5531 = 0.02 angstrom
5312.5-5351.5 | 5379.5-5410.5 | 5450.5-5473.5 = -0.67 angstrom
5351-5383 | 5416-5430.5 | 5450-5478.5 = 0.01 angstrom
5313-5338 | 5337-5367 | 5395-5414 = -0.01 angstrom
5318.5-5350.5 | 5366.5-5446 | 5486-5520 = 0.42 angstrom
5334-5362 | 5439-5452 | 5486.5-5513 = -0.35 angstrom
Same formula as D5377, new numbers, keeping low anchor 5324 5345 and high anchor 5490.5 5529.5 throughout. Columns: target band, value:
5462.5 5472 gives -0.3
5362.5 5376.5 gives 0.8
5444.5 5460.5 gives 0.5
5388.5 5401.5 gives -0.3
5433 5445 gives -0.3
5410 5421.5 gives 0.0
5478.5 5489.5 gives -0.3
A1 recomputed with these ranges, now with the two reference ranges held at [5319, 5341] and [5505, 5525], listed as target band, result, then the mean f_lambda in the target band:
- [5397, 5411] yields -0.3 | 20.6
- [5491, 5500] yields -0.1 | 19.9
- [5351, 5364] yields -0.1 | 20.6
